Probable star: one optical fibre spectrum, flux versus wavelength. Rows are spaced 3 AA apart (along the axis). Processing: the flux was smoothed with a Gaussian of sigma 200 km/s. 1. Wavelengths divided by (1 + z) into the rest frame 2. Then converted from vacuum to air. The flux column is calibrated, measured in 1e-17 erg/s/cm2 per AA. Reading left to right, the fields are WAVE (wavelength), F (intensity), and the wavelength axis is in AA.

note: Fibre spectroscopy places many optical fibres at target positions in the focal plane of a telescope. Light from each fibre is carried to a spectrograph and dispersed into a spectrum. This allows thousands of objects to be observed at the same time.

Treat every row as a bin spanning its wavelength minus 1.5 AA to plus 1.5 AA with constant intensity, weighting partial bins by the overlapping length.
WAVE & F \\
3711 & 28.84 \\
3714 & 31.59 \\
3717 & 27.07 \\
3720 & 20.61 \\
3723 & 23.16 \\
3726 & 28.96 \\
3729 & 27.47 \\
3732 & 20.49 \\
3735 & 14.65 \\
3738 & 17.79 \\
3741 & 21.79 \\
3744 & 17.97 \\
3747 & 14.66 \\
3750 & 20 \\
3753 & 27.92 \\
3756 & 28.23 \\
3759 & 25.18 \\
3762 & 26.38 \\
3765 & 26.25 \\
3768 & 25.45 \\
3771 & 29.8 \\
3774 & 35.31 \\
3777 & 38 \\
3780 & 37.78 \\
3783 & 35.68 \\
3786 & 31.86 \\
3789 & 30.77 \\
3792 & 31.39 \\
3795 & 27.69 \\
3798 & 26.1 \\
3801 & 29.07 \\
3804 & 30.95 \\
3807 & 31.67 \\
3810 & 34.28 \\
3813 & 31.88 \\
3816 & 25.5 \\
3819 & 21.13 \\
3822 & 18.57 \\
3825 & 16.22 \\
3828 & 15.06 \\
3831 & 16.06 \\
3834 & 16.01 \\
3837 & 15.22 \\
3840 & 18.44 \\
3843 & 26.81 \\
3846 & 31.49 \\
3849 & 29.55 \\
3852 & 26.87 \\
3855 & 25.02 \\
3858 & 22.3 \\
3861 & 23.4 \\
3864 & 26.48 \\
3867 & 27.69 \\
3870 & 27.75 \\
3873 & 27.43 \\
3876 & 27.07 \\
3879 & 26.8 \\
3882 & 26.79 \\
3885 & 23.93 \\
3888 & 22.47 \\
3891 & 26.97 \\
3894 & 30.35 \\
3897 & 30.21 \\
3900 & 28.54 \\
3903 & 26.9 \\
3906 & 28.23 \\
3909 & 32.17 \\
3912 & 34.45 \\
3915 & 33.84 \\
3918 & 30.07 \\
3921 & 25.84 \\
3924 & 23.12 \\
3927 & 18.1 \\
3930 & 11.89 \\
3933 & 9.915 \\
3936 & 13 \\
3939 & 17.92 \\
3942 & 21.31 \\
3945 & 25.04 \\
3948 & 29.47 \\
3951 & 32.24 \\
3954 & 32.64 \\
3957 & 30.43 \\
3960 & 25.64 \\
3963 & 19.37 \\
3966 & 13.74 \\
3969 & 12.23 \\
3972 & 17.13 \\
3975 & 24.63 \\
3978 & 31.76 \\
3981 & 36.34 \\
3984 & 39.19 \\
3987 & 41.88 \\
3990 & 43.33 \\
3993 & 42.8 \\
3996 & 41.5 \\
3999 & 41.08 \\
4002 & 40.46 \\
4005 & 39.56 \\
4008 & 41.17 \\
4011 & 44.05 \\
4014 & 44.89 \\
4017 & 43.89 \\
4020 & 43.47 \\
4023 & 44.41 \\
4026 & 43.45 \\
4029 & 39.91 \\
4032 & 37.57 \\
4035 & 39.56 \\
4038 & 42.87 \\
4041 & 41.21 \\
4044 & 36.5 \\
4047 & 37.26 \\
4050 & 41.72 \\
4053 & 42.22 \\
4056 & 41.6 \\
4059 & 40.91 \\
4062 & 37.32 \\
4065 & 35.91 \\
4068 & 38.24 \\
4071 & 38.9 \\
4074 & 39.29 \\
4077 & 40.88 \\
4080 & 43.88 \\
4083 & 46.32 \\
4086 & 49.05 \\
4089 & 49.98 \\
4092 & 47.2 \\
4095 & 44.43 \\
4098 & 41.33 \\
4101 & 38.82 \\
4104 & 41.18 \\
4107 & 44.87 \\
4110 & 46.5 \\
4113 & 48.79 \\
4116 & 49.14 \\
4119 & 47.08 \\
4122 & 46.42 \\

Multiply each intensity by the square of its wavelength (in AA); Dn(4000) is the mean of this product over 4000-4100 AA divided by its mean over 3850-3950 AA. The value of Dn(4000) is 1.79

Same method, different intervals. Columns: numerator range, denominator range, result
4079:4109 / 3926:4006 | 1.71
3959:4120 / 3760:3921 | 1.60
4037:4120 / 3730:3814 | 1.81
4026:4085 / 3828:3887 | 1.84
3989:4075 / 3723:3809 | 1.72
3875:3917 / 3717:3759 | 1.40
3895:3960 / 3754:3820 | 0.91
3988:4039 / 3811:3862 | 2.05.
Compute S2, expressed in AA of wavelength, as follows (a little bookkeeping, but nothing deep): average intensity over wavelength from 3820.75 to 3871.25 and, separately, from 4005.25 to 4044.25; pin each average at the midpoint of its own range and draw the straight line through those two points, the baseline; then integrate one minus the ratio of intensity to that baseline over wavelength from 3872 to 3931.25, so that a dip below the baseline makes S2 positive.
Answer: 3.2 AA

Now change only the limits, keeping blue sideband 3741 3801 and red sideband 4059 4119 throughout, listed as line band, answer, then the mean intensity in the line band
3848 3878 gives 5.7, 26.3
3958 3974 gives 8.2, 18.2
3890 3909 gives 3.0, 28.9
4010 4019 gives -1.0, 44.2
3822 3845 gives 9.7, 18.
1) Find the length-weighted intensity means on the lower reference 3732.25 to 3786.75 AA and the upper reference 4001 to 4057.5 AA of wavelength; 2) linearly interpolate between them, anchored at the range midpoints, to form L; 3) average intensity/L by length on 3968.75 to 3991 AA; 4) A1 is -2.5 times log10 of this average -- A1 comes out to 0.221 mag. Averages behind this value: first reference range 26.2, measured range 31.6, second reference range 41.4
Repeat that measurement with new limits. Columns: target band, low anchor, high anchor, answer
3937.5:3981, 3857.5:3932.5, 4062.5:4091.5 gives 0.30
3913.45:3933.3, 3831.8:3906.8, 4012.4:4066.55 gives 0.32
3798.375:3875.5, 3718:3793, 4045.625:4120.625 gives 0.23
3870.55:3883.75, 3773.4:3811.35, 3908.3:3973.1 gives 0.00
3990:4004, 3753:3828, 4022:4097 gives -0.08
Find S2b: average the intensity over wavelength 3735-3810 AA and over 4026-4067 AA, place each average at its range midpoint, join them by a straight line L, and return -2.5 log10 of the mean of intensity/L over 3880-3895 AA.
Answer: 0.25 mag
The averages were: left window 27.7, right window 39.7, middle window 26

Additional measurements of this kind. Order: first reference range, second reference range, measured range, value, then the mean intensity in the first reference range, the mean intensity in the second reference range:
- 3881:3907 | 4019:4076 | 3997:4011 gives -0.13 mag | 27.1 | 40.1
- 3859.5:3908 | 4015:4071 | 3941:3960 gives 0.15 mag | 27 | 40.4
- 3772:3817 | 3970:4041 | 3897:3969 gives 0.44 mag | 31.9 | 39.2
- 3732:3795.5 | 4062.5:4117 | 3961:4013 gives 0.14 mag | 26.7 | 43.4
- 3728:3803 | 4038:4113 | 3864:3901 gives 0.20 mag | 26.7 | 42.1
